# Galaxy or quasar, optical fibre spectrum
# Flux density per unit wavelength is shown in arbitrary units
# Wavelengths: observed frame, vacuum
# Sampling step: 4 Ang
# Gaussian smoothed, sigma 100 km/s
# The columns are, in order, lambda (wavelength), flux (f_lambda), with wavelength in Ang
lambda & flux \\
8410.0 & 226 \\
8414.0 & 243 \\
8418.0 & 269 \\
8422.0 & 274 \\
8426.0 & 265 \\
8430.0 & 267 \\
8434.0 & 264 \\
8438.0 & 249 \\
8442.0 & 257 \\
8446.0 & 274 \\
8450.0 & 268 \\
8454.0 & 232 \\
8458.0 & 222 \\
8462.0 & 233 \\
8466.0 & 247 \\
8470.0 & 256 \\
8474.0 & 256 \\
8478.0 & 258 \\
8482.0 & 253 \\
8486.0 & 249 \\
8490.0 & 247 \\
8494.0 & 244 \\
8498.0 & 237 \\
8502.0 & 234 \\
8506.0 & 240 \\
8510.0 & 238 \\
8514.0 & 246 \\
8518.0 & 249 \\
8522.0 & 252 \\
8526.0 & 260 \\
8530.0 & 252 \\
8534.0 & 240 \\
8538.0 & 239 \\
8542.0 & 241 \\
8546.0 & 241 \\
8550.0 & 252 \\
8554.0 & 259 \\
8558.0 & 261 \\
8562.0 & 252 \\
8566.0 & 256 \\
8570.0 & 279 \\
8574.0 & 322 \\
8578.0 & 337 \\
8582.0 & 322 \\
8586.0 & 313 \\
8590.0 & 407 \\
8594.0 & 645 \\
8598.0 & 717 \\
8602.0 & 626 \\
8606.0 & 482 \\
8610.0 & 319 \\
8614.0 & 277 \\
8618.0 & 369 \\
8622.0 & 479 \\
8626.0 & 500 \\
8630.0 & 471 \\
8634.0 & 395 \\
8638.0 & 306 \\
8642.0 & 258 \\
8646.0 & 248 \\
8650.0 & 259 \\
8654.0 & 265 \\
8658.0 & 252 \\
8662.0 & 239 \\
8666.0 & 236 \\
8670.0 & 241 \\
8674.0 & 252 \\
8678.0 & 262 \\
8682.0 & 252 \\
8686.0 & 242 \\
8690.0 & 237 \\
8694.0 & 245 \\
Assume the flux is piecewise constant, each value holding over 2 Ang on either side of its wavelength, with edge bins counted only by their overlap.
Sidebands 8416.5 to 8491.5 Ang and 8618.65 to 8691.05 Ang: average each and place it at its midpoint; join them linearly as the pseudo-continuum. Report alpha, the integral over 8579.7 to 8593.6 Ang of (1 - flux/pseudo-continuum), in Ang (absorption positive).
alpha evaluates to -4.6 Ang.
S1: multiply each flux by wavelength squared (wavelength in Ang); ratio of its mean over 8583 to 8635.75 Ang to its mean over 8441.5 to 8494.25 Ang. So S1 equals 1.90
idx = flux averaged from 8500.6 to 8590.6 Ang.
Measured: 267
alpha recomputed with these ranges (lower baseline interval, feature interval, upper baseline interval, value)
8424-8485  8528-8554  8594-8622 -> 9.2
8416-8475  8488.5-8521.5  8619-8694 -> 3.2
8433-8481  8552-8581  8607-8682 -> 0.5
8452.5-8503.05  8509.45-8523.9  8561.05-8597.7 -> 2.2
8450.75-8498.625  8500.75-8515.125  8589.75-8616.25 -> 3.3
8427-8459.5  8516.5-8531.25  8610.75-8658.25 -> 1.9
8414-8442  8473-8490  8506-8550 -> 0.0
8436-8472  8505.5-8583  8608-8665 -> 7.4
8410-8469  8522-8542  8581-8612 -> 7.3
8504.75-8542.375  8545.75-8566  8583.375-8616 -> 5.1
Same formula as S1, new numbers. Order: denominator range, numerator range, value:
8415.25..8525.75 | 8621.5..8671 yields 1.31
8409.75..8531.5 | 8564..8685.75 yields 1.45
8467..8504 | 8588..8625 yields 1.99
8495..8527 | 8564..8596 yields 1.50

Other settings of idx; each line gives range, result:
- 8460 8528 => 247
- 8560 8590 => 305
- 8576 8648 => 415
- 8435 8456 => 256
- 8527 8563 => 249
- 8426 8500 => 251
